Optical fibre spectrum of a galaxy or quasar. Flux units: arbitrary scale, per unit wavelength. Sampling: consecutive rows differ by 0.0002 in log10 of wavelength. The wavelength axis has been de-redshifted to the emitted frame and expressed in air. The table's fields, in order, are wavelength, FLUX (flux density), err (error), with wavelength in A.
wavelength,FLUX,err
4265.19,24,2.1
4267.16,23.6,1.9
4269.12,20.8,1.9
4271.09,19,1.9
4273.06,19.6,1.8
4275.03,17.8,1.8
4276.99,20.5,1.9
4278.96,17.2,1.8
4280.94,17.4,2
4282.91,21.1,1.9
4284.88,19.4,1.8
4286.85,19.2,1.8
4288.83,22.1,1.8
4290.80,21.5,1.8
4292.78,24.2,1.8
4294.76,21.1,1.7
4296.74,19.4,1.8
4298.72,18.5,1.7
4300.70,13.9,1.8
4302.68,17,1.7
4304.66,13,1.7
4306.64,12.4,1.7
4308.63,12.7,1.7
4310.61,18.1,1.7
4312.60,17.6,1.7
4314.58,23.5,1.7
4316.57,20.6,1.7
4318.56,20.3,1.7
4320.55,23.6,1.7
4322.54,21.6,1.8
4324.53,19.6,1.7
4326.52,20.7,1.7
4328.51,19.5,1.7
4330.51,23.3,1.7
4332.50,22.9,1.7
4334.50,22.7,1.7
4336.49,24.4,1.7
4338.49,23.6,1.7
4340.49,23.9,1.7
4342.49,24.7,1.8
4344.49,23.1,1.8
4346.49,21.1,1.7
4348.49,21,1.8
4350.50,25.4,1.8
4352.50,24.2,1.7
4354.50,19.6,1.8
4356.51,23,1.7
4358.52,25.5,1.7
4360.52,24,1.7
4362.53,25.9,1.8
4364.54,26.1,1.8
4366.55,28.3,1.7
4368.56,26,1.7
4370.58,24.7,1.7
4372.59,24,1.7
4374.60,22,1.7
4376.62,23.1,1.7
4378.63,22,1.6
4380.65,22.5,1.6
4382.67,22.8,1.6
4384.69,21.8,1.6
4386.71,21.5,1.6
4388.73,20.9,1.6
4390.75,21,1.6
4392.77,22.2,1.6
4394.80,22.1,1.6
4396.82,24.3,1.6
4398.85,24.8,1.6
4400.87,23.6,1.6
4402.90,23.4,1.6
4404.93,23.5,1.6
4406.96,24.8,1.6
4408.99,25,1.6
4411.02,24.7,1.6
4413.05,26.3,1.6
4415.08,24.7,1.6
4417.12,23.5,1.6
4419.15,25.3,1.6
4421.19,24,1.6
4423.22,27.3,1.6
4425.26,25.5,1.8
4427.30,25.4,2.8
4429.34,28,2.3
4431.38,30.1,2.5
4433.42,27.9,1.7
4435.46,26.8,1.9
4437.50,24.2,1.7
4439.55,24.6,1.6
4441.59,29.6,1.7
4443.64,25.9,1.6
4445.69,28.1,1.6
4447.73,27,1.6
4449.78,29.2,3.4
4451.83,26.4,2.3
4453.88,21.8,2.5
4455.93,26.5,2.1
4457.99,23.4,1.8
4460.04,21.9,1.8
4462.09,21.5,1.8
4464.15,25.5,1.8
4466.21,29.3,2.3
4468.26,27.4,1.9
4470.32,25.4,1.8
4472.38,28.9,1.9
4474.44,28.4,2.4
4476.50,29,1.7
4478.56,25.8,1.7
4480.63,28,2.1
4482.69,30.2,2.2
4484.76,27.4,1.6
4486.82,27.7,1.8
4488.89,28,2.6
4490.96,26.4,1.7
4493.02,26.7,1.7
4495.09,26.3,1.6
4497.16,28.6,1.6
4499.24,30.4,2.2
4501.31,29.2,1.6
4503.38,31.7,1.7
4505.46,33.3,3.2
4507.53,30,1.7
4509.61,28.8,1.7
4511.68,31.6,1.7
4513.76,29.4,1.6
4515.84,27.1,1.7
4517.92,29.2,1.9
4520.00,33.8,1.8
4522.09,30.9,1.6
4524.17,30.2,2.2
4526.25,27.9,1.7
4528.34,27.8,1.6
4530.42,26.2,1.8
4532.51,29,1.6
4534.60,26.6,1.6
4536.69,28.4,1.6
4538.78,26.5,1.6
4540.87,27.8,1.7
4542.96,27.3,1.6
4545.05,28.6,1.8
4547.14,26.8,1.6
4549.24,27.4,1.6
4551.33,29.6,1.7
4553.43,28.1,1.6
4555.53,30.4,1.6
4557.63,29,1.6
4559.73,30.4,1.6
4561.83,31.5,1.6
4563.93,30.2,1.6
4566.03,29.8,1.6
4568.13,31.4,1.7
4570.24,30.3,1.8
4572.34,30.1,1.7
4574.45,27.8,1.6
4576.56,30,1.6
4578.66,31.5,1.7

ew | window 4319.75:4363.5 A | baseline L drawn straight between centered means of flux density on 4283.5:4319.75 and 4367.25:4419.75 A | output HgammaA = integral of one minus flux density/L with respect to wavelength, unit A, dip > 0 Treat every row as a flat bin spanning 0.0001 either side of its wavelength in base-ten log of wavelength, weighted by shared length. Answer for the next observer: -4.5 A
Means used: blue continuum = 18.6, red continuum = 23.5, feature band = 22.9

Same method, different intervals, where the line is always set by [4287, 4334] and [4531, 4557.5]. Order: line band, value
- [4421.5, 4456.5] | -3.62 A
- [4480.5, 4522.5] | -4.44 A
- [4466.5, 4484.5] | -1.70 A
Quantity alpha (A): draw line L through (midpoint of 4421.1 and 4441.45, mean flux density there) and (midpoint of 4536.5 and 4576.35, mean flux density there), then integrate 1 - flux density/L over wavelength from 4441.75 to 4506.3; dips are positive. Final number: 0.4 A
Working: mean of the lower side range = 26.6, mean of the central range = 27.3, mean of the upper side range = 29.1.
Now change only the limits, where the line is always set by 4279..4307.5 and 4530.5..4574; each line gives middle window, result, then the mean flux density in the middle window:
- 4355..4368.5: -2.5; 25.3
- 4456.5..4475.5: -0.2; 25.8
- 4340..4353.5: -1.7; 23.3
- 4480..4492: -0.8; 28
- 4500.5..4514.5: -1.8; 30.6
